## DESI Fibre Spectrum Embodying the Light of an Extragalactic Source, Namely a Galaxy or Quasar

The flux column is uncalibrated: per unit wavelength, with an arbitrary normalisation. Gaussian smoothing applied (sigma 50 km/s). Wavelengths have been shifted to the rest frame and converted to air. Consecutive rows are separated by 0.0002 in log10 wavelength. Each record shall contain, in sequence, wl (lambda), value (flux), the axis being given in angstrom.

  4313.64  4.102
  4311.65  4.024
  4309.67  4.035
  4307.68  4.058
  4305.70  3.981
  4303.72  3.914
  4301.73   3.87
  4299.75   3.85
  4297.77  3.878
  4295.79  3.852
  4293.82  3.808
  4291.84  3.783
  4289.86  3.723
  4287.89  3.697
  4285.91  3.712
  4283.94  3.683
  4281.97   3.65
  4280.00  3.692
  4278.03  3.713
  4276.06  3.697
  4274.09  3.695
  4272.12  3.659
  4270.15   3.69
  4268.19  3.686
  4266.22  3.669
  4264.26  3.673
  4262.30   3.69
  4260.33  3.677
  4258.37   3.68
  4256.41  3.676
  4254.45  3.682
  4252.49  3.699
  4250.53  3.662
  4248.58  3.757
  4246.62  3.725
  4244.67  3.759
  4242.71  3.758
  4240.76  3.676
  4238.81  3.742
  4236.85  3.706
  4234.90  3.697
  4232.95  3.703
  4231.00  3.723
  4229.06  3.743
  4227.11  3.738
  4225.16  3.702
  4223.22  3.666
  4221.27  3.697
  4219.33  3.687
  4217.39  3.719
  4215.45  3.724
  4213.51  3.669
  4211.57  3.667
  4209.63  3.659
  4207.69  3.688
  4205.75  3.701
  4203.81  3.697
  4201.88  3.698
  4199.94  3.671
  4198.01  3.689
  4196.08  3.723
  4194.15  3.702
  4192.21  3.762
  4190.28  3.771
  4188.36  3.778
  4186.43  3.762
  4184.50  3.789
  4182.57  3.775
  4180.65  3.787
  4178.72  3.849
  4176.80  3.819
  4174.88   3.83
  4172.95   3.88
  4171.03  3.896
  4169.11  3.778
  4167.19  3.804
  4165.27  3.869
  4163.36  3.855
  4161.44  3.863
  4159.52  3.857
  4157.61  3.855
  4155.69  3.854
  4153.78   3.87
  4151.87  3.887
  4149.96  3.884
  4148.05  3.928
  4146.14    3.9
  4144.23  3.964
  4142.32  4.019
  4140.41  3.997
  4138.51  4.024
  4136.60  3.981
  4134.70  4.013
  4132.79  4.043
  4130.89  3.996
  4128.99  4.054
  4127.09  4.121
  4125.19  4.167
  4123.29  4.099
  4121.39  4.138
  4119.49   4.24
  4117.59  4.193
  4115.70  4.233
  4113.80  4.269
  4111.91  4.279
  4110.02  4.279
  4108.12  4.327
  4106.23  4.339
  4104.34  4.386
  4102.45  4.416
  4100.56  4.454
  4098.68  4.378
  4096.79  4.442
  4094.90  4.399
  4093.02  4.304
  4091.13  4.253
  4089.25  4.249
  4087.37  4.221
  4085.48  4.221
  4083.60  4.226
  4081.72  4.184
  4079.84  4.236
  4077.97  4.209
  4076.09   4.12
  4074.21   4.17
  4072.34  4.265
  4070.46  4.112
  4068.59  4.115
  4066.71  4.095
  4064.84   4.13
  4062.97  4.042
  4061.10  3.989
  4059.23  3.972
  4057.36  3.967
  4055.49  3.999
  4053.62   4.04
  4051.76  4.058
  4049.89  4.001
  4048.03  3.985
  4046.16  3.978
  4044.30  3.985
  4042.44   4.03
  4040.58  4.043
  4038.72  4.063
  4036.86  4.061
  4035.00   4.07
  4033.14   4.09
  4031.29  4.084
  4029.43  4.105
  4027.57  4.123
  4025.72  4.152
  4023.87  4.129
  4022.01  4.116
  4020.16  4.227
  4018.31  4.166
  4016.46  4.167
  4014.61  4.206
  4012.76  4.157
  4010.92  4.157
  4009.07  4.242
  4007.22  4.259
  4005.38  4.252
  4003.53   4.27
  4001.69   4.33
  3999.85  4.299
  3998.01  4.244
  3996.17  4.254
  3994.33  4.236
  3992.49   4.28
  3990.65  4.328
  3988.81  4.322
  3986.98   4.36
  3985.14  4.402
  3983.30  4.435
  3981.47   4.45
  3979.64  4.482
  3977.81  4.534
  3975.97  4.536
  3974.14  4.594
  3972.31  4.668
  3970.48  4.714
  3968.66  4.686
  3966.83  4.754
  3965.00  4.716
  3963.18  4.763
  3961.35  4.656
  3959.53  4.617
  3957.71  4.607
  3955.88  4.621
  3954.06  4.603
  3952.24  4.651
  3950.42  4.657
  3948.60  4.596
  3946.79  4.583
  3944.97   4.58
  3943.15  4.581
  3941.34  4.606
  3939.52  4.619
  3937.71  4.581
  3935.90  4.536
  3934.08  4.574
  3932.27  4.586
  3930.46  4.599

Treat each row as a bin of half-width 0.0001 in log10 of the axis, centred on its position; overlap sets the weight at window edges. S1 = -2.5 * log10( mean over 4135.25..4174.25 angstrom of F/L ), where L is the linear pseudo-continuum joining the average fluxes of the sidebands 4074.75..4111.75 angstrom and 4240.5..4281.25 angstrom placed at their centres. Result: 0.05 mag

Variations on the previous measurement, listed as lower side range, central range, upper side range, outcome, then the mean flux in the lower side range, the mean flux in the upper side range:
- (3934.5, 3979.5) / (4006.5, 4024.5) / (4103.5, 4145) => 0.069 mag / 4.62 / 4.14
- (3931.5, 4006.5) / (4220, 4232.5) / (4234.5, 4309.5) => 0.043 mag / 4.51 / 3.75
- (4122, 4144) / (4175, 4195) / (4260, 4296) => 0.040 mag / 4.05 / 3.71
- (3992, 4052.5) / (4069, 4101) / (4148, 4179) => -0.063 mag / 4.15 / 3.86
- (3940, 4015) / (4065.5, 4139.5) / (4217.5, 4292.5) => -0.022 mag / 4.47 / 3.7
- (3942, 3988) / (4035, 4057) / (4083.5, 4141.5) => 0.094 mag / 4.59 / 4.22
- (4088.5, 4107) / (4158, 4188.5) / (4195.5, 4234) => 0.030 mag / 4.36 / 3.7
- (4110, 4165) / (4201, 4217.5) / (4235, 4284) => 0.041 mag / 4.02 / 3.7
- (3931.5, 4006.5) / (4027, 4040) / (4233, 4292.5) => 0.066 mag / 4.51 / 3.7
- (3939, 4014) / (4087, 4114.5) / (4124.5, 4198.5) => -0.067 mag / 4.48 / 3.88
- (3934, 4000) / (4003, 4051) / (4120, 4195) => 0.056 mag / 4.53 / 3.9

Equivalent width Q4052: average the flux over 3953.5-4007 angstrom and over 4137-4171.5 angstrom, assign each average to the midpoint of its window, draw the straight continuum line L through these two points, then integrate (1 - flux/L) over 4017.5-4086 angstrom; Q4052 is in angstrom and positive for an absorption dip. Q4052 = 2.3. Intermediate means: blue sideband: 4.48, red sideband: 3.9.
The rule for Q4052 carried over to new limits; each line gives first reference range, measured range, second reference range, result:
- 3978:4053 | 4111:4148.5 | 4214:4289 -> -1.23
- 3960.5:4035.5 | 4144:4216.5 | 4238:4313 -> 3.11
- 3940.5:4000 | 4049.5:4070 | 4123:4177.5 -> 0.94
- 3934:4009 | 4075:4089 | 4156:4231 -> -0.24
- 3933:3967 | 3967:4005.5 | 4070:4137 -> 0.91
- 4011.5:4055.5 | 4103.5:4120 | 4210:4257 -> -1.44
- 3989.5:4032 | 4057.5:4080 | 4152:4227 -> -0.26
